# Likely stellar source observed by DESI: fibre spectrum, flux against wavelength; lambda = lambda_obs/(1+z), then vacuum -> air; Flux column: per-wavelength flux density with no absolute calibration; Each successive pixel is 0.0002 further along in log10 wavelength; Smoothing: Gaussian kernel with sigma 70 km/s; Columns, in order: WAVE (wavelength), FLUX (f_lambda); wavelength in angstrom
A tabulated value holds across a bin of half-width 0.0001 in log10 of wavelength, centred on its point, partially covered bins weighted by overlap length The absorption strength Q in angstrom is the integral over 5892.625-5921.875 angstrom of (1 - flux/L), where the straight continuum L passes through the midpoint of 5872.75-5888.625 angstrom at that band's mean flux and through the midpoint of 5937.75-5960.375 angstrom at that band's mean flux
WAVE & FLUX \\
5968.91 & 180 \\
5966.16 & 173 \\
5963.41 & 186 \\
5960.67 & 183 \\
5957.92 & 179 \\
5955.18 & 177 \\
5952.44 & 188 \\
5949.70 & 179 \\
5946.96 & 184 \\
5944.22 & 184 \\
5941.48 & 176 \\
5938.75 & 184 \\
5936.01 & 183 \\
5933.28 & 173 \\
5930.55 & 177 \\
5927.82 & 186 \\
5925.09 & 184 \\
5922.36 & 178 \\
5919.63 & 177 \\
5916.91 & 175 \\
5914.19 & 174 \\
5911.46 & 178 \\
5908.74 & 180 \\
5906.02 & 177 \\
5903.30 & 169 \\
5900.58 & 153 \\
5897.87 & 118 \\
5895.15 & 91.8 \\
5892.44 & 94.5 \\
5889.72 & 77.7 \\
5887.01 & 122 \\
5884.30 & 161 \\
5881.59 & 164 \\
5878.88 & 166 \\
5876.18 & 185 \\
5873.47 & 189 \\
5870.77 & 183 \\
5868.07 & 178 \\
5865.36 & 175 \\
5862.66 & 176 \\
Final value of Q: 2.2 angstrom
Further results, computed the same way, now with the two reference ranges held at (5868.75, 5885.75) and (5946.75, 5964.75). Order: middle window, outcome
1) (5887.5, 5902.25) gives 5.6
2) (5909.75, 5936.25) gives 0.1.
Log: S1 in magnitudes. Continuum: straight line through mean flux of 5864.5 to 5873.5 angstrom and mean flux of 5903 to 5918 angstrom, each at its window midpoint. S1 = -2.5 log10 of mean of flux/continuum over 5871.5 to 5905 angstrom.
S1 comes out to 0.25 mag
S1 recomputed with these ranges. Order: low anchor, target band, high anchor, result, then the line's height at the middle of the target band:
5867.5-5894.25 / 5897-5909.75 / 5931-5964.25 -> 0.00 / 161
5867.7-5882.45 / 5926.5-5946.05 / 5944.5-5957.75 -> 0.00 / 181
